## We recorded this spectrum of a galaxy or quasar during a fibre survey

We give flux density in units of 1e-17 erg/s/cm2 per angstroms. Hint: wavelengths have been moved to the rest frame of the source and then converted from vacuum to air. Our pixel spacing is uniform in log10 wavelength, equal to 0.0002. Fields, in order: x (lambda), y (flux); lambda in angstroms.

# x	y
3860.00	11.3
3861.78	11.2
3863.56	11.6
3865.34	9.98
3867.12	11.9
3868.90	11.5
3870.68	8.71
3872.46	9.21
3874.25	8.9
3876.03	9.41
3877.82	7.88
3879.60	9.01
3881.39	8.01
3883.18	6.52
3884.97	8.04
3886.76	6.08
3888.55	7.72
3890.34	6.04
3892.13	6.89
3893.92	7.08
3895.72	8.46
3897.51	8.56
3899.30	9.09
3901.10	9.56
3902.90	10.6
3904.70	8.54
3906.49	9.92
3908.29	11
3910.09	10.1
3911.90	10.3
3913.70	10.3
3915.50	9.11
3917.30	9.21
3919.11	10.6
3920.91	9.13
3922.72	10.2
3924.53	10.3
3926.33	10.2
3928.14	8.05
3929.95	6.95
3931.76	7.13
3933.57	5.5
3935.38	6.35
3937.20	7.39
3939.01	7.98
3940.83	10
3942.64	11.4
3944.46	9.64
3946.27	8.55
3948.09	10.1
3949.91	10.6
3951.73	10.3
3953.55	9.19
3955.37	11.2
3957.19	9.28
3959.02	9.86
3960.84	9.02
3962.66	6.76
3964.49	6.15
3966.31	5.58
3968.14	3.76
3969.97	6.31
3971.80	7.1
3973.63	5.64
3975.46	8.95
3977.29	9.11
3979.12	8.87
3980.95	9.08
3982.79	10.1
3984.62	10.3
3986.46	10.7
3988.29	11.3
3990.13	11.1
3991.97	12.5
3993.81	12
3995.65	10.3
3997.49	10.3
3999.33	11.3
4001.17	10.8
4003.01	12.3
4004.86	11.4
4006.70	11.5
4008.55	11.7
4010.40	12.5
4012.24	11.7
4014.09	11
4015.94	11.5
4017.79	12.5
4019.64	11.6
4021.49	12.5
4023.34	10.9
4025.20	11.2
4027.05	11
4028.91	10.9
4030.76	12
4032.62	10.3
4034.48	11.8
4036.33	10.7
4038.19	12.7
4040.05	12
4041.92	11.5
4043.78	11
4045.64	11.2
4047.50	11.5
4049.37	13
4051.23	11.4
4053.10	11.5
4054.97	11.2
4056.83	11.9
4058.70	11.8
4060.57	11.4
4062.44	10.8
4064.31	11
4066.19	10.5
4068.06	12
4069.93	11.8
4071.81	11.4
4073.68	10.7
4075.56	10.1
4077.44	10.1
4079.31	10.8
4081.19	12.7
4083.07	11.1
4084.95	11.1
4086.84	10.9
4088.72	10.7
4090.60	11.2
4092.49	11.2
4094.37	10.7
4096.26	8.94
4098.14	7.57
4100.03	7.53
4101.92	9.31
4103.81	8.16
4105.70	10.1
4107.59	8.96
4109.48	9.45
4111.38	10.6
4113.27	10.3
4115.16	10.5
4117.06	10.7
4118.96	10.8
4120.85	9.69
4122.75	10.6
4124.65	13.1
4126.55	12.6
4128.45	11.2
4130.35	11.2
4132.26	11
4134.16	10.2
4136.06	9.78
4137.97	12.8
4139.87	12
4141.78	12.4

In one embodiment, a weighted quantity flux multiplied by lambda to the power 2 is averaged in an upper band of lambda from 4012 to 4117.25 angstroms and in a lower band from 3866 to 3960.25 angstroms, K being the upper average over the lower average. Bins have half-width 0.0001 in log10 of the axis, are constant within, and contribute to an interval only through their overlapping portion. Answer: 1.31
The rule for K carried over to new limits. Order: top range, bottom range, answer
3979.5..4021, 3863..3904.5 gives 1.37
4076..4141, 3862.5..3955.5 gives 1.29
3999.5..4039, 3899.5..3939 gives 1.34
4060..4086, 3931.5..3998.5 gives 1.31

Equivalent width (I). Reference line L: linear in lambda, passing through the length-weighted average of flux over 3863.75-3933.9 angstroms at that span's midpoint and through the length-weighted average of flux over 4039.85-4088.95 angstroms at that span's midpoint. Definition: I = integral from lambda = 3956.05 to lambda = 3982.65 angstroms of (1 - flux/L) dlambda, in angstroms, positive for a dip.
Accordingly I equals 6.1 angstroms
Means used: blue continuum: 8.92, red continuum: 11.3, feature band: 7.64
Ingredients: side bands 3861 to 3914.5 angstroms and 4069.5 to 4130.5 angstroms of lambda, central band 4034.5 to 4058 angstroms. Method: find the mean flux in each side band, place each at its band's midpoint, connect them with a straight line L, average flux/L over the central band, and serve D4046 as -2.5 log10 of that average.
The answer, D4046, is -0.15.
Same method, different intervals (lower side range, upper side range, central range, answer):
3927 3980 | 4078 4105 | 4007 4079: -0.208 mag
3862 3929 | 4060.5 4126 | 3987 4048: -0.152 mag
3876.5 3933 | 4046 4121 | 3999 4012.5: -0.189 mag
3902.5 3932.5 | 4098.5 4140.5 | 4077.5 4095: -0.085 mag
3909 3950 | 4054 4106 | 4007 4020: -0.186 mag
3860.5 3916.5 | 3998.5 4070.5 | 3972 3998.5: 0.081 mag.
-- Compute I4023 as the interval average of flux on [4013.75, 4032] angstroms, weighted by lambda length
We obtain 11.5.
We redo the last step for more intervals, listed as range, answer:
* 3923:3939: 7.84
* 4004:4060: 11.6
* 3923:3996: 8.87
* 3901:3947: 9.15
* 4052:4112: 10.5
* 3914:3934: 8.89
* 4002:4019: 11.8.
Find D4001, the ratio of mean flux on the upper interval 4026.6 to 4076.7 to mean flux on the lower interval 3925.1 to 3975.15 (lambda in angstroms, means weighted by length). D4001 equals 1.4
